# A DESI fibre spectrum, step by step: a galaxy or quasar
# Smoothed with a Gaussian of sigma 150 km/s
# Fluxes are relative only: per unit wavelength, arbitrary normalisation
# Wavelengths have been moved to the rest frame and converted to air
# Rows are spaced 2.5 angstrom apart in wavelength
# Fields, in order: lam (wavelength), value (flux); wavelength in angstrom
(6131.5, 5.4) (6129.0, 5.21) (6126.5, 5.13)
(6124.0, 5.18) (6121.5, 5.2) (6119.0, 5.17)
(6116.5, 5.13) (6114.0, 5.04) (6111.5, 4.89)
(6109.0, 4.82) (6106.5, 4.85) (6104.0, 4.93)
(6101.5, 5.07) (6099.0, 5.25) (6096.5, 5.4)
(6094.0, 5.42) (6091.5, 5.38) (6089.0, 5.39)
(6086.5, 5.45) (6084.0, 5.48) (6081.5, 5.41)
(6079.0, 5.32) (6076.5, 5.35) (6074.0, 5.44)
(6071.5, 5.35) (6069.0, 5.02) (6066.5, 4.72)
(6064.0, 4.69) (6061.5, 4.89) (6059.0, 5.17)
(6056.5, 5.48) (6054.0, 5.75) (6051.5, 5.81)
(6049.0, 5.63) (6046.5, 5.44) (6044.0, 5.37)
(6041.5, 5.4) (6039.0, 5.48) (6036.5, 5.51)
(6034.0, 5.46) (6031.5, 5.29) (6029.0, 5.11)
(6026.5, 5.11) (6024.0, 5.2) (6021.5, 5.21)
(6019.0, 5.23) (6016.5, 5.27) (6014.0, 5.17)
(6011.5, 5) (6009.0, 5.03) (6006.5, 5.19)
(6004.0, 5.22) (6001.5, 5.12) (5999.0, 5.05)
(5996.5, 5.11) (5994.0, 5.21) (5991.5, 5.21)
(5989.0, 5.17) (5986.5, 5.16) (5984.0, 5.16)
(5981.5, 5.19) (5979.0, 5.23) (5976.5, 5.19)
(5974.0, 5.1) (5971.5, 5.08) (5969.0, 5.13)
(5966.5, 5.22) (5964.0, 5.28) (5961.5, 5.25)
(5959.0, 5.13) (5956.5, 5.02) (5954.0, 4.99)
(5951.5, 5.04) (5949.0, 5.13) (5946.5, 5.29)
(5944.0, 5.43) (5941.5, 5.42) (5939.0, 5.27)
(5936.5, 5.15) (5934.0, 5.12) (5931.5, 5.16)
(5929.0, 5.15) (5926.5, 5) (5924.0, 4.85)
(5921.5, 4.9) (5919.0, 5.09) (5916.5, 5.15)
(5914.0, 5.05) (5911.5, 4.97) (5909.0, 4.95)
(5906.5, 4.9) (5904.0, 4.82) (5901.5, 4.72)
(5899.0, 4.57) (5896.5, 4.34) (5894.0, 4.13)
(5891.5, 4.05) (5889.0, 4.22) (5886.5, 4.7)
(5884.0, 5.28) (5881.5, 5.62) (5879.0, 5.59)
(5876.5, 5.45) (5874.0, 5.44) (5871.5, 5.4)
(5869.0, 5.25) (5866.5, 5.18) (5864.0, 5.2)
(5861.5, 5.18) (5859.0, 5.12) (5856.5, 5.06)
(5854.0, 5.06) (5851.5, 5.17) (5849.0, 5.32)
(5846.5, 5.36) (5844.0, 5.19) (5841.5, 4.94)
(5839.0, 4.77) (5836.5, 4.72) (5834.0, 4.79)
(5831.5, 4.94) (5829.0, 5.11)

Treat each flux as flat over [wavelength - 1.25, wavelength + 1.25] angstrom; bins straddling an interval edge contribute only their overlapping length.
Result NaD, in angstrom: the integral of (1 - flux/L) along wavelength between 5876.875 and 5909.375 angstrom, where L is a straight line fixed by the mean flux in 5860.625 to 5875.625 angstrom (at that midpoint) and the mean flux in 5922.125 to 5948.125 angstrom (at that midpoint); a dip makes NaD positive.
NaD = 2.9 angstrom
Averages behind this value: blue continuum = 5.28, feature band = 4.77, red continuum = 5.18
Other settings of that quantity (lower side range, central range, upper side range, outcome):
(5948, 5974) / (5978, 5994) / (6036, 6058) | 0.18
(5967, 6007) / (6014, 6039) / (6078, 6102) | -0.16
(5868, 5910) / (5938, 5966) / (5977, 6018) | -0.85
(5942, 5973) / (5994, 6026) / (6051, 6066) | 0.35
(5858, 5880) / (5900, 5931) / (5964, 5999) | 1.69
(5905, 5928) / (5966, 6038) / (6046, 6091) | -0.15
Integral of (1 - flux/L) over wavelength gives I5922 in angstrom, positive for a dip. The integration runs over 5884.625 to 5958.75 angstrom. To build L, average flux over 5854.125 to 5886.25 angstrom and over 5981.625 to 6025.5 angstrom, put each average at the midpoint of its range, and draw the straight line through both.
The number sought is 4.44 angstrom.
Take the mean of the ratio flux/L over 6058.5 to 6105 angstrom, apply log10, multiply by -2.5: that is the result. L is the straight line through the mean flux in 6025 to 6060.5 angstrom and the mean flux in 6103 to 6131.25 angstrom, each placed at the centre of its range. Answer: 0.00 mag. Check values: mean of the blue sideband 5.42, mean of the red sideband 5.06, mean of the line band 5.22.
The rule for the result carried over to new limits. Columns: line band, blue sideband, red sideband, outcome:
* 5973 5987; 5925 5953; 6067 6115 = 0.005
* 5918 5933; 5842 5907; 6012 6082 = 0.015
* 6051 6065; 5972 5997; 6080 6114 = -0.018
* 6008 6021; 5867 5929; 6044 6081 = 0.010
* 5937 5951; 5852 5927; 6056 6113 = -0.053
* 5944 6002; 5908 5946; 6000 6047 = 0.005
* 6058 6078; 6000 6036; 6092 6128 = 0.014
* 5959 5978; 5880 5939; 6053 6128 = -0.042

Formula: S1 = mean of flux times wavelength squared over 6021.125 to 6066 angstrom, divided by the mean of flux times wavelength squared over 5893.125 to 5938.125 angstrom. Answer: 1.13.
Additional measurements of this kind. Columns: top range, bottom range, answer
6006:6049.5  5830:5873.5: 1.10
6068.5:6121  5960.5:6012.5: 1.05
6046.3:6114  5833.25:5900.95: 1.13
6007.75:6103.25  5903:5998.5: 1.07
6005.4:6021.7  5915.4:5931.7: 1.06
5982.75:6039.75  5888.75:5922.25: 1.14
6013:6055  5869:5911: 1.15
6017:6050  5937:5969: 1.05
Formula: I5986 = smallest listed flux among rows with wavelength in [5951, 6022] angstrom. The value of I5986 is 4.99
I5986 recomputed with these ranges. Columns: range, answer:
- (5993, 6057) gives 5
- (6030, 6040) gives 5.29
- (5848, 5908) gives 4.05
